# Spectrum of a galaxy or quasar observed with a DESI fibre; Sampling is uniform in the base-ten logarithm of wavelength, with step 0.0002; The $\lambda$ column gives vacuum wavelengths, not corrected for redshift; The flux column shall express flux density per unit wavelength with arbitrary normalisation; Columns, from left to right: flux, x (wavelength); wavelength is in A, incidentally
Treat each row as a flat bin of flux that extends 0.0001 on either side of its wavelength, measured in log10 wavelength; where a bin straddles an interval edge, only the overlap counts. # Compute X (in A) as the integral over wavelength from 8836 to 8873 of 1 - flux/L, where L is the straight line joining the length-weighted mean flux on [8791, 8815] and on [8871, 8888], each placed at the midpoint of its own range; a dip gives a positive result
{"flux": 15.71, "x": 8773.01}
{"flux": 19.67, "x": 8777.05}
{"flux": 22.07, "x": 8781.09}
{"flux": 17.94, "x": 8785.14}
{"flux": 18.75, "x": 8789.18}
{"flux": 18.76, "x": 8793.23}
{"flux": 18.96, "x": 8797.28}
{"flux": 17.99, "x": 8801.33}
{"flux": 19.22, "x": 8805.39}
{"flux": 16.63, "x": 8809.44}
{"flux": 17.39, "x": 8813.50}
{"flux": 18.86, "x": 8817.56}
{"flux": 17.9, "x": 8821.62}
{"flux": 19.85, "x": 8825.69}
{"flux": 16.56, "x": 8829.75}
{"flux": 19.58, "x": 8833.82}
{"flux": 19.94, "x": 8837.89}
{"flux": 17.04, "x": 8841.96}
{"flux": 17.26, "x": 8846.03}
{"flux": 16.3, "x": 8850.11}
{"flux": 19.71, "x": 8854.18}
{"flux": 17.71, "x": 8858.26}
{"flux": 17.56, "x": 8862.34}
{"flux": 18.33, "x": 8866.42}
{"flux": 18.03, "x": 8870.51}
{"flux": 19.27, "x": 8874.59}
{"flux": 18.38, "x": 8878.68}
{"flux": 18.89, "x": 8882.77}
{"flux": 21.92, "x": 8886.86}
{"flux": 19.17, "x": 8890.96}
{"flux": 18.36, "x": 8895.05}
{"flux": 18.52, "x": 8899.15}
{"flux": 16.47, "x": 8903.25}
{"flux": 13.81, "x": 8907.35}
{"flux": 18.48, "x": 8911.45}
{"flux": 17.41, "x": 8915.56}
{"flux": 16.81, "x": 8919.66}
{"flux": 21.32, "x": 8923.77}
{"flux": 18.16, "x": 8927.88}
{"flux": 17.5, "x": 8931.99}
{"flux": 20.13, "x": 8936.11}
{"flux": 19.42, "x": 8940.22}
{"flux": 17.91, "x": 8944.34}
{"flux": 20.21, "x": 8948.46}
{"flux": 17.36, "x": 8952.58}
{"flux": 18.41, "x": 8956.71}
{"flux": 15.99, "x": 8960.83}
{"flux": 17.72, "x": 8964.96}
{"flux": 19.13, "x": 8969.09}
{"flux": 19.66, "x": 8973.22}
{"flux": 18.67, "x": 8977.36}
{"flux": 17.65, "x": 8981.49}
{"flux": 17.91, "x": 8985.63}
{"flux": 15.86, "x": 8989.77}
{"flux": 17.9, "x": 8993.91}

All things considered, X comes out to 1.9 A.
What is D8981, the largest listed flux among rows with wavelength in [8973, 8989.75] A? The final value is 19.66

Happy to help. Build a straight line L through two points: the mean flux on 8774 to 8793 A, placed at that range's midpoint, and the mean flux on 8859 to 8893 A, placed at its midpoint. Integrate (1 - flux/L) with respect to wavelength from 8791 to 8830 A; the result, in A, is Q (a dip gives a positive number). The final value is 1.8 A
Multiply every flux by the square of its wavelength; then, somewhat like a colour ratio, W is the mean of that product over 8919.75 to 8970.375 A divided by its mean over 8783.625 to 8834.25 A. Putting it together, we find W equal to 1.0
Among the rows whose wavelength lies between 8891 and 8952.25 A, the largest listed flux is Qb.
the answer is 21.32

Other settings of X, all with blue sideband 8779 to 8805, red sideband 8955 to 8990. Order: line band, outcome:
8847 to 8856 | 0.4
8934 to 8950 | -1.1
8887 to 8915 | 1.0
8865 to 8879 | 0.1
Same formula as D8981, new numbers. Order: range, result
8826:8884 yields 19.94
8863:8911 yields 21.92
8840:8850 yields 17.26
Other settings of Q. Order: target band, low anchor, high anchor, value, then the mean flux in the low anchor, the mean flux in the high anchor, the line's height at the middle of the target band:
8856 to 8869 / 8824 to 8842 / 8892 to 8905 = 0.33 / 18.7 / 17.9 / 18.4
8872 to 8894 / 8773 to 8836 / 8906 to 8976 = -1.25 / 18.6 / 18.3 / 18.4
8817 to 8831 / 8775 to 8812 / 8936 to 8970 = 0.33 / 18.9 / 18.4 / 18.8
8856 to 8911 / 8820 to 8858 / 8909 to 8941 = 0.59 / 18.2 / 18.6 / 18.4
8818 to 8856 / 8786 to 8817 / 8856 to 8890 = 0.54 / 18.3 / 18.8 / 18.5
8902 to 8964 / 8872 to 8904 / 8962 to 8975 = 2.61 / 19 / 18.6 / 18.8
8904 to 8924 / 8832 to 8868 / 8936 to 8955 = 1.60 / 18.2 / 18.9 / 18.6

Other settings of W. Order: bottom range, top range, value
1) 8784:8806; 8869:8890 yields 1.06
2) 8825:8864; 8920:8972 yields 1.05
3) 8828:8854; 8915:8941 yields 1.06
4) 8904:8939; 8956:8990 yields 1.01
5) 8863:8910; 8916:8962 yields 1.02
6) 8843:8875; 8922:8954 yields 1.08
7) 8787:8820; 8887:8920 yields 0.99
